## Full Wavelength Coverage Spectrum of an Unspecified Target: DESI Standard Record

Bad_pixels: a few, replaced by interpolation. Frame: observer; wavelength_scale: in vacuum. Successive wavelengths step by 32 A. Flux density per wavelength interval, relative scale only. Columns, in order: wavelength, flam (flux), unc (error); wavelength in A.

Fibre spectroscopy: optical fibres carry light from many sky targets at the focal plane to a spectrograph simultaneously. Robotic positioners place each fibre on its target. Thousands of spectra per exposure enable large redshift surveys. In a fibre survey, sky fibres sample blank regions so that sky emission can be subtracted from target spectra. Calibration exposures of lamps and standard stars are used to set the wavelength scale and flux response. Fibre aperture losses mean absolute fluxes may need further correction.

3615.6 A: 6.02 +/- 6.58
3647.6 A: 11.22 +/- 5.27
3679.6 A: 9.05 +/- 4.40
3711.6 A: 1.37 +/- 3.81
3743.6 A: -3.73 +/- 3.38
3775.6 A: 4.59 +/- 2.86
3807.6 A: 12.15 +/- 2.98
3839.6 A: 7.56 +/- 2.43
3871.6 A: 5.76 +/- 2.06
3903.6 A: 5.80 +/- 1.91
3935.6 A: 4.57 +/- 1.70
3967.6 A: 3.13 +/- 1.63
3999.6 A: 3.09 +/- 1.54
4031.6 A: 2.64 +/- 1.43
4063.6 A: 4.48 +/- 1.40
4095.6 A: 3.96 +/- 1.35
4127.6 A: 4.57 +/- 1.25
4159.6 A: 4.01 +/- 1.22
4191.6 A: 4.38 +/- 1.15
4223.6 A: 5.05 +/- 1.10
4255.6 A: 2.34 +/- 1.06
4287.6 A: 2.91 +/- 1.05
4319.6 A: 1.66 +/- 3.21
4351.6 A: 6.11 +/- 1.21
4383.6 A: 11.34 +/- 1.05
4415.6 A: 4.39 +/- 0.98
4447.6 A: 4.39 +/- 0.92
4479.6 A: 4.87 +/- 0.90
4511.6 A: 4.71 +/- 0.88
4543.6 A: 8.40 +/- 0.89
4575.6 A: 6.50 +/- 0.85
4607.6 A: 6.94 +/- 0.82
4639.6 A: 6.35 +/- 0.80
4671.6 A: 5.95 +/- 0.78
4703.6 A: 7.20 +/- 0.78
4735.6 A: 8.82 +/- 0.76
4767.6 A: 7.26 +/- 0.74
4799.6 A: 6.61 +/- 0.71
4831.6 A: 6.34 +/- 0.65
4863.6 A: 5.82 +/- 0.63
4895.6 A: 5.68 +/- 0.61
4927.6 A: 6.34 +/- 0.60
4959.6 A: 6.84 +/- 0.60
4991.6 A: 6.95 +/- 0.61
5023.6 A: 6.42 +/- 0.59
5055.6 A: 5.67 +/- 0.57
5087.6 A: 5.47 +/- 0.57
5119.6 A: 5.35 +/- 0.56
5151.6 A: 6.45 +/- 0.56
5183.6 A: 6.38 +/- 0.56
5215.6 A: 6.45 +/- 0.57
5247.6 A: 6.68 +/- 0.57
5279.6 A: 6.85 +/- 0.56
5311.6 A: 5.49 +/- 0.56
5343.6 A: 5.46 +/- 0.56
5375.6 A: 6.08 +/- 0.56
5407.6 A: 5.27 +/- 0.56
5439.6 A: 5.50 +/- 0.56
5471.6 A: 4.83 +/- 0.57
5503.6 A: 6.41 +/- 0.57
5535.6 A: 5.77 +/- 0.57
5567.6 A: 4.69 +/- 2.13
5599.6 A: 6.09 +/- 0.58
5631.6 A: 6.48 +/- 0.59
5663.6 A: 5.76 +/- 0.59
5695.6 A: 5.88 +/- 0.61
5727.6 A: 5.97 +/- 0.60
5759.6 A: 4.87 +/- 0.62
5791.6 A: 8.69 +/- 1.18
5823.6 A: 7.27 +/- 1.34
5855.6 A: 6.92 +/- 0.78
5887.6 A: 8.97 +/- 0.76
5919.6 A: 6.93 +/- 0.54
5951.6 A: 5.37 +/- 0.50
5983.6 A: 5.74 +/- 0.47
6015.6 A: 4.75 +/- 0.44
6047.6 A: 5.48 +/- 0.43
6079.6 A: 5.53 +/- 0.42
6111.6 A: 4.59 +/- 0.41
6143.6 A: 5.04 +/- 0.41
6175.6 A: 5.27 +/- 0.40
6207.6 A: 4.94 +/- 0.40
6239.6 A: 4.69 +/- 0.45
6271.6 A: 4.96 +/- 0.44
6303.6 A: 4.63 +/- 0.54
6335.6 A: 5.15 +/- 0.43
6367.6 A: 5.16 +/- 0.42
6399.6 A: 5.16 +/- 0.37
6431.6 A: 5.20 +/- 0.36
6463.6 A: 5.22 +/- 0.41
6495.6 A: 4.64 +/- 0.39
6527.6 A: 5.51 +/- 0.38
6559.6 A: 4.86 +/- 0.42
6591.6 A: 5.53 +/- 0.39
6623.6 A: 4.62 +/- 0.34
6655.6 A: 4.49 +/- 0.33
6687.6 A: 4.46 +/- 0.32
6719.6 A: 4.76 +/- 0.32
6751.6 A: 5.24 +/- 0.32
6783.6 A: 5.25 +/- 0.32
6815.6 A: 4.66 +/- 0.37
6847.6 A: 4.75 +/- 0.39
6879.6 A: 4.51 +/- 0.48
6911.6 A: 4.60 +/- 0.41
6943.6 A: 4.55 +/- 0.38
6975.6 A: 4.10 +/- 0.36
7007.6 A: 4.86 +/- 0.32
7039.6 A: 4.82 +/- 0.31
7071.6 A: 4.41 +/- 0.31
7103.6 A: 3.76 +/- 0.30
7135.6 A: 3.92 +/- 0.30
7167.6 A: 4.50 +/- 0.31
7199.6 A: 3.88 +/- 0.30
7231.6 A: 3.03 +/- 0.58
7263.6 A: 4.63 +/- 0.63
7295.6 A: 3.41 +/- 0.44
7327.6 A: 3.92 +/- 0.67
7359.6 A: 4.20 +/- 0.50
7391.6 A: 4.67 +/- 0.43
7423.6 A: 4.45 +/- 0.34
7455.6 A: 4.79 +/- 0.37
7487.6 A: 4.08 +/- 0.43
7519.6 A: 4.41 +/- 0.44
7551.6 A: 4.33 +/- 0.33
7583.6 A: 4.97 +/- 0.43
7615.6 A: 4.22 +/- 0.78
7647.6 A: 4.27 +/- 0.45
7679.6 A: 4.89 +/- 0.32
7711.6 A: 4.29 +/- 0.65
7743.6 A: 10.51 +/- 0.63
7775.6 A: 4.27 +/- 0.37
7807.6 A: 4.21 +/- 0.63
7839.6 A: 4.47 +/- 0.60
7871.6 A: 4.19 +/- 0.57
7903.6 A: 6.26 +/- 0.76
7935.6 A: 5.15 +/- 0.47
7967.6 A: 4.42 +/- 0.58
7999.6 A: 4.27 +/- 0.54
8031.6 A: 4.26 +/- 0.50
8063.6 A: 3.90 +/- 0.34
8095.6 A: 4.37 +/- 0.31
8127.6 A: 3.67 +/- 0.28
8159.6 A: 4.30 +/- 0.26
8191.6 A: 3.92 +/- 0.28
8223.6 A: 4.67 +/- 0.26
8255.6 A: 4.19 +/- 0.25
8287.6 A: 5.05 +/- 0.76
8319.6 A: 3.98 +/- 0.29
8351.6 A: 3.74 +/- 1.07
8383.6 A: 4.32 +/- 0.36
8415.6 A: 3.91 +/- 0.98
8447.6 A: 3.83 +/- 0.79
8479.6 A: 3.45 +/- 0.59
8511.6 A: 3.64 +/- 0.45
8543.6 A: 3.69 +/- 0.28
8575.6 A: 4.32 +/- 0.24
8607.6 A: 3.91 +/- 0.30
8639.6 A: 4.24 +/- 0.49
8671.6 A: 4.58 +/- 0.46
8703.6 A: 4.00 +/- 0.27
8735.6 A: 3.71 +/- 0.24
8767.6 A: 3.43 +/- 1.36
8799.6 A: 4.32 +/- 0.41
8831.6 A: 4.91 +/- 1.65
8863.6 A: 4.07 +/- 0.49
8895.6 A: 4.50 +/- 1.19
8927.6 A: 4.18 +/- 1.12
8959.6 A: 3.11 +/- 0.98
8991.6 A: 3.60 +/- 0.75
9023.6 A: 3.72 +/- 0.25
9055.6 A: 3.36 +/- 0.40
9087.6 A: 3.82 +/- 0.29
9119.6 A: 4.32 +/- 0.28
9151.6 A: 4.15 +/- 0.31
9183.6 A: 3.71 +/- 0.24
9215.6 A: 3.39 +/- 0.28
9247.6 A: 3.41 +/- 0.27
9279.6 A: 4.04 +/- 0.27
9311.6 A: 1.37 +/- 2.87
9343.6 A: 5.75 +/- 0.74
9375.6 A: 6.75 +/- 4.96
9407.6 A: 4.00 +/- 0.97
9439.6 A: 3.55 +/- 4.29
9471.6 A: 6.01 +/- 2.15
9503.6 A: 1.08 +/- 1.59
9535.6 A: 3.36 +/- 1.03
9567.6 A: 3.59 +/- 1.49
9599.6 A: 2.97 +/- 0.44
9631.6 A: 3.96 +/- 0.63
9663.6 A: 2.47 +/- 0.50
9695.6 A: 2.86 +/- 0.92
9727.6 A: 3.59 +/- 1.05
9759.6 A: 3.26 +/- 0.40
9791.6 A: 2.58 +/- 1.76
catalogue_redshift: 0.178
